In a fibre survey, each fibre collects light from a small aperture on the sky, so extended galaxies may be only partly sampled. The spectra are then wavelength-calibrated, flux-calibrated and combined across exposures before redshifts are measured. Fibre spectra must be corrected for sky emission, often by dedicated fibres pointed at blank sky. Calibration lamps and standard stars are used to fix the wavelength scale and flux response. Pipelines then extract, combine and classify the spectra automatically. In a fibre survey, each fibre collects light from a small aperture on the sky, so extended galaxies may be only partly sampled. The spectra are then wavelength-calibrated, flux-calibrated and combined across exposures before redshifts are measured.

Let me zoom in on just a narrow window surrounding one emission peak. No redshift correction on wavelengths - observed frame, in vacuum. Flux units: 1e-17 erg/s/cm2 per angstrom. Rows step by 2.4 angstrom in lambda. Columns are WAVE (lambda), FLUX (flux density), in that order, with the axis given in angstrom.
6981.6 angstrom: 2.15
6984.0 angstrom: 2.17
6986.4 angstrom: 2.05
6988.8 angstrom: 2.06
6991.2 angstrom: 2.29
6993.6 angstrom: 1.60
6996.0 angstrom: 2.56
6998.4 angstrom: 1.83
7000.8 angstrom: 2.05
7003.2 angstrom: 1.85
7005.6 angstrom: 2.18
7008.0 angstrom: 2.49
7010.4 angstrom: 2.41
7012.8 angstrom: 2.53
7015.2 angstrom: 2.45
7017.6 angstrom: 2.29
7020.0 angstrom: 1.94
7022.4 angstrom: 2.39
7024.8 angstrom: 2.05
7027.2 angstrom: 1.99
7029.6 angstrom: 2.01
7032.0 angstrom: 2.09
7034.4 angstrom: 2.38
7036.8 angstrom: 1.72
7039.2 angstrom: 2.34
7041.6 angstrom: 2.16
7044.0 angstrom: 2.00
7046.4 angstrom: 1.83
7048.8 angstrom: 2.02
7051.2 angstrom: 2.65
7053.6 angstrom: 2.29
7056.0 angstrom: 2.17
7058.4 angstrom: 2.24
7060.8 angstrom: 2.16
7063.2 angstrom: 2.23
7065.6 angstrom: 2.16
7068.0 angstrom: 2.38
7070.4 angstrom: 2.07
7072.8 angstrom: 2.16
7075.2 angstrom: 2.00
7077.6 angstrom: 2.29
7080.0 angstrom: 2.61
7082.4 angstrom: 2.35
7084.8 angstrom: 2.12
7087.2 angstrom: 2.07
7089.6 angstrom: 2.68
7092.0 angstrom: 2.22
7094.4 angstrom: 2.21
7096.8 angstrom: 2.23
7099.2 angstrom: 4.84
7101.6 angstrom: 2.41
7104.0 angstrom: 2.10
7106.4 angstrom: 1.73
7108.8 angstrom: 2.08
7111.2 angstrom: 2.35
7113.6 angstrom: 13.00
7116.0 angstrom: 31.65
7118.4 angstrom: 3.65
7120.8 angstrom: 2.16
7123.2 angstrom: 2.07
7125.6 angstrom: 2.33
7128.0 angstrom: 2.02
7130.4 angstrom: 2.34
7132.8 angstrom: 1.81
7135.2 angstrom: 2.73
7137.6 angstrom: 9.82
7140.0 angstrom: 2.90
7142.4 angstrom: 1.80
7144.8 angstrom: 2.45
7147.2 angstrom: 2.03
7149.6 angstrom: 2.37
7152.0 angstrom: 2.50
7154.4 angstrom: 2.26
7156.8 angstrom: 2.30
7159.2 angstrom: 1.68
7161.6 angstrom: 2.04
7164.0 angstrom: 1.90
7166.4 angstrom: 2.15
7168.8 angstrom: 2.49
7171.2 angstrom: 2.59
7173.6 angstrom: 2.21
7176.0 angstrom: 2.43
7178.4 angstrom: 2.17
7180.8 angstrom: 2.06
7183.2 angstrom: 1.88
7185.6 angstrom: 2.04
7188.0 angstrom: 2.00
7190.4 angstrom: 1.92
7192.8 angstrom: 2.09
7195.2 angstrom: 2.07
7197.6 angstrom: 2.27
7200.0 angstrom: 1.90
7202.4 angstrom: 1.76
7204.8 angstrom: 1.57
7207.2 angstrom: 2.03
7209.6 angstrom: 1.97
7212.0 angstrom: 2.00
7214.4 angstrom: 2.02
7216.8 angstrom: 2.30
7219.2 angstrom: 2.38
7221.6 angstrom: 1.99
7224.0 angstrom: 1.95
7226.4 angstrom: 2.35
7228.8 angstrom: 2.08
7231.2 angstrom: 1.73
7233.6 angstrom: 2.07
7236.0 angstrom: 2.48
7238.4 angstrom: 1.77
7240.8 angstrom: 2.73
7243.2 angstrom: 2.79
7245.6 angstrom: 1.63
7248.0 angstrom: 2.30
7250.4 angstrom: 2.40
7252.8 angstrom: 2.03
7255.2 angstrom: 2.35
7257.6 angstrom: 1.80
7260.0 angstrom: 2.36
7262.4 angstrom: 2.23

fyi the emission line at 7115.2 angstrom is H-alpha 6563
